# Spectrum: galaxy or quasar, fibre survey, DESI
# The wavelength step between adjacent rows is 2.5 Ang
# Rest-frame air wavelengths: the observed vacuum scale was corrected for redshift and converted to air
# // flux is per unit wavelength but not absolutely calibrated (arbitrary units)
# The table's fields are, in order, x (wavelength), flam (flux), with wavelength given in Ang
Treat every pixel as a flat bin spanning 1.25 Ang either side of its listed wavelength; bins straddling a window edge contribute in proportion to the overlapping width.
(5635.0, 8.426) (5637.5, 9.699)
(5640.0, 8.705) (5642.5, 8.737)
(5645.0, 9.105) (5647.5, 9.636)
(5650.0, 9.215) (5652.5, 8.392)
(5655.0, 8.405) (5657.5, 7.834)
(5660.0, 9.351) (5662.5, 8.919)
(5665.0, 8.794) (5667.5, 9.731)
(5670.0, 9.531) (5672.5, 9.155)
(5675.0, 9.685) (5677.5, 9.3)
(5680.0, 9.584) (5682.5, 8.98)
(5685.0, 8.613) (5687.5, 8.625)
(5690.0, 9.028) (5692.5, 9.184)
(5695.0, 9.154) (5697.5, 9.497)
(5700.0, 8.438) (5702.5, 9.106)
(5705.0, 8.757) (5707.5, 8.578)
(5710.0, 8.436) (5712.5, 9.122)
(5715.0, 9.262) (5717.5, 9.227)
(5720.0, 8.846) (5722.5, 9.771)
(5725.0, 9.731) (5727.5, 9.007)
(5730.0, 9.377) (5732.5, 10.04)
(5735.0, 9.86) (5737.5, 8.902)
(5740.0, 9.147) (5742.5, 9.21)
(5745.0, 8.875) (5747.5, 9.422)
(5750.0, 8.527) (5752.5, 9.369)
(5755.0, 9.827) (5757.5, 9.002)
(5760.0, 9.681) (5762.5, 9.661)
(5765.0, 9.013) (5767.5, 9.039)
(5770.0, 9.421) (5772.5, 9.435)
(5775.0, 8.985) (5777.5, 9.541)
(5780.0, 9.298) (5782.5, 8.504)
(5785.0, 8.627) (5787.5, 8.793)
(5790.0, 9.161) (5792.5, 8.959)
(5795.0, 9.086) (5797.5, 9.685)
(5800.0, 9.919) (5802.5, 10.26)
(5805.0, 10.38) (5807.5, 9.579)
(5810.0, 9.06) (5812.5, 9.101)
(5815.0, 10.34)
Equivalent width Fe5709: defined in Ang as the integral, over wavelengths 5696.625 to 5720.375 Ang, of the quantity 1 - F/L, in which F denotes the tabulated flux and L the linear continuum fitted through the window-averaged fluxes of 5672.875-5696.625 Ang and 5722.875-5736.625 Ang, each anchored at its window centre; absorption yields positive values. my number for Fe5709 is 1.2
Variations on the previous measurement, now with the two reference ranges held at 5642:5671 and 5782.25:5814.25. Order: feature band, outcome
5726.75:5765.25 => -0.4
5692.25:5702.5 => 0.0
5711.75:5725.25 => -0.2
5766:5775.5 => 0.1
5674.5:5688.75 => -0.1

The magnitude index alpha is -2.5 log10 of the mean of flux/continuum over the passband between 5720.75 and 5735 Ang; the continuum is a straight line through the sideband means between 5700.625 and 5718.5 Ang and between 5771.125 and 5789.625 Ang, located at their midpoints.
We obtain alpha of -0.08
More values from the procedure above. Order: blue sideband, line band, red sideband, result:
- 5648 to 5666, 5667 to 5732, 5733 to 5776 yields -0.02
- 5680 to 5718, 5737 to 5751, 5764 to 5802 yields 0.01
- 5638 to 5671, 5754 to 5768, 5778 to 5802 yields -0.03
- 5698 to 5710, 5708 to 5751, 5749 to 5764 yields -0.02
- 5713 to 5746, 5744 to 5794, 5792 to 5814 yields 0.04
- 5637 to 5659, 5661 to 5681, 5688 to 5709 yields -0.05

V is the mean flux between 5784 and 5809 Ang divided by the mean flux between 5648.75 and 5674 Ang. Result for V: 1.06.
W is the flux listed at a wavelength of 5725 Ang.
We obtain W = 9.731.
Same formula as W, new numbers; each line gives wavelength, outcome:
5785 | 8.627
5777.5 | 9.541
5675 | 9.685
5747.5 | 9.422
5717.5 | 9.227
